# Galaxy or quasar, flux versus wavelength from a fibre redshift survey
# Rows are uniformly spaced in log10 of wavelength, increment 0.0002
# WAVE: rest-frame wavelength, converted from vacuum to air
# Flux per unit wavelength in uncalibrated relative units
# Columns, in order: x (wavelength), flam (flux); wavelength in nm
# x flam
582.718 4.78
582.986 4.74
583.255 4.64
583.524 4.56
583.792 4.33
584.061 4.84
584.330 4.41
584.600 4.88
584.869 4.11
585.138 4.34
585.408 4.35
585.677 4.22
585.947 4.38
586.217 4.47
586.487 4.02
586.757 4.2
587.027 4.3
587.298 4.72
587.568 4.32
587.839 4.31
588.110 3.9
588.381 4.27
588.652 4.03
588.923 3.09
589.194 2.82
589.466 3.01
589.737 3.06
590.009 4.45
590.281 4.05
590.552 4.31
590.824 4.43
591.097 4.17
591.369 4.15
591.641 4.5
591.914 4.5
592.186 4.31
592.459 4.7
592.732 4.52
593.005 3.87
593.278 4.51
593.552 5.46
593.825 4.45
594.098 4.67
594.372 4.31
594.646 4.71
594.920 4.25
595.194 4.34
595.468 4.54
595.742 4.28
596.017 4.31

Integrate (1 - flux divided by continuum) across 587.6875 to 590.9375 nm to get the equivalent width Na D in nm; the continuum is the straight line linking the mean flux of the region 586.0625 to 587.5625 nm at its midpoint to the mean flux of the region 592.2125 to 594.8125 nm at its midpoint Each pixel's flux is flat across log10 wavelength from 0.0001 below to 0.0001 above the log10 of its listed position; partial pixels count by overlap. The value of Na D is 0.45 nm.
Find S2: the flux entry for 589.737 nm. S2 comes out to 3.06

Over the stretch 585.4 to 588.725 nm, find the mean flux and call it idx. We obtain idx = 4.27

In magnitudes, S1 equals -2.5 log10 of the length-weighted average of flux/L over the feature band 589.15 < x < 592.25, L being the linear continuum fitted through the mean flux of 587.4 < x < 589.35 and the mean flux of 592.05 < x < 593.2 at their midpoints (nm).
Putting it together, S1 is 0.03 mag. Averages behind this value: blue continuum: 3.83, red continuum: 4.36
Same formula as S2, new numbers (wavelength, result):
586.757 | 4.2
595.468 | 4.54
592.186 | 4.31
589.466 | 3.01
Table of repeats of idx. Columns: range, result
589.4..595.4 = 4.32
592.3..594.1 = 4.59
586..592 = 4.05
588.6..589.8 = 3.15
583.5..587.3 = 4.39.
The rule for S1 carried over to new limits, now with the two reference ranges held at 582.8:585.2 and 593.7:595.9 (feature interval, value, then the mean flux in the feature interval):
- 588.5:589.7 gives 0.36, 3.24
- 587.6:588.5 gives 0.08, 4.17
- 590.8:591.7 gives 0.05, 4.28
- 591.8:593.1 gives 0.02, 4.4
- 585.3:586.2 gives 0.05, 4.34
